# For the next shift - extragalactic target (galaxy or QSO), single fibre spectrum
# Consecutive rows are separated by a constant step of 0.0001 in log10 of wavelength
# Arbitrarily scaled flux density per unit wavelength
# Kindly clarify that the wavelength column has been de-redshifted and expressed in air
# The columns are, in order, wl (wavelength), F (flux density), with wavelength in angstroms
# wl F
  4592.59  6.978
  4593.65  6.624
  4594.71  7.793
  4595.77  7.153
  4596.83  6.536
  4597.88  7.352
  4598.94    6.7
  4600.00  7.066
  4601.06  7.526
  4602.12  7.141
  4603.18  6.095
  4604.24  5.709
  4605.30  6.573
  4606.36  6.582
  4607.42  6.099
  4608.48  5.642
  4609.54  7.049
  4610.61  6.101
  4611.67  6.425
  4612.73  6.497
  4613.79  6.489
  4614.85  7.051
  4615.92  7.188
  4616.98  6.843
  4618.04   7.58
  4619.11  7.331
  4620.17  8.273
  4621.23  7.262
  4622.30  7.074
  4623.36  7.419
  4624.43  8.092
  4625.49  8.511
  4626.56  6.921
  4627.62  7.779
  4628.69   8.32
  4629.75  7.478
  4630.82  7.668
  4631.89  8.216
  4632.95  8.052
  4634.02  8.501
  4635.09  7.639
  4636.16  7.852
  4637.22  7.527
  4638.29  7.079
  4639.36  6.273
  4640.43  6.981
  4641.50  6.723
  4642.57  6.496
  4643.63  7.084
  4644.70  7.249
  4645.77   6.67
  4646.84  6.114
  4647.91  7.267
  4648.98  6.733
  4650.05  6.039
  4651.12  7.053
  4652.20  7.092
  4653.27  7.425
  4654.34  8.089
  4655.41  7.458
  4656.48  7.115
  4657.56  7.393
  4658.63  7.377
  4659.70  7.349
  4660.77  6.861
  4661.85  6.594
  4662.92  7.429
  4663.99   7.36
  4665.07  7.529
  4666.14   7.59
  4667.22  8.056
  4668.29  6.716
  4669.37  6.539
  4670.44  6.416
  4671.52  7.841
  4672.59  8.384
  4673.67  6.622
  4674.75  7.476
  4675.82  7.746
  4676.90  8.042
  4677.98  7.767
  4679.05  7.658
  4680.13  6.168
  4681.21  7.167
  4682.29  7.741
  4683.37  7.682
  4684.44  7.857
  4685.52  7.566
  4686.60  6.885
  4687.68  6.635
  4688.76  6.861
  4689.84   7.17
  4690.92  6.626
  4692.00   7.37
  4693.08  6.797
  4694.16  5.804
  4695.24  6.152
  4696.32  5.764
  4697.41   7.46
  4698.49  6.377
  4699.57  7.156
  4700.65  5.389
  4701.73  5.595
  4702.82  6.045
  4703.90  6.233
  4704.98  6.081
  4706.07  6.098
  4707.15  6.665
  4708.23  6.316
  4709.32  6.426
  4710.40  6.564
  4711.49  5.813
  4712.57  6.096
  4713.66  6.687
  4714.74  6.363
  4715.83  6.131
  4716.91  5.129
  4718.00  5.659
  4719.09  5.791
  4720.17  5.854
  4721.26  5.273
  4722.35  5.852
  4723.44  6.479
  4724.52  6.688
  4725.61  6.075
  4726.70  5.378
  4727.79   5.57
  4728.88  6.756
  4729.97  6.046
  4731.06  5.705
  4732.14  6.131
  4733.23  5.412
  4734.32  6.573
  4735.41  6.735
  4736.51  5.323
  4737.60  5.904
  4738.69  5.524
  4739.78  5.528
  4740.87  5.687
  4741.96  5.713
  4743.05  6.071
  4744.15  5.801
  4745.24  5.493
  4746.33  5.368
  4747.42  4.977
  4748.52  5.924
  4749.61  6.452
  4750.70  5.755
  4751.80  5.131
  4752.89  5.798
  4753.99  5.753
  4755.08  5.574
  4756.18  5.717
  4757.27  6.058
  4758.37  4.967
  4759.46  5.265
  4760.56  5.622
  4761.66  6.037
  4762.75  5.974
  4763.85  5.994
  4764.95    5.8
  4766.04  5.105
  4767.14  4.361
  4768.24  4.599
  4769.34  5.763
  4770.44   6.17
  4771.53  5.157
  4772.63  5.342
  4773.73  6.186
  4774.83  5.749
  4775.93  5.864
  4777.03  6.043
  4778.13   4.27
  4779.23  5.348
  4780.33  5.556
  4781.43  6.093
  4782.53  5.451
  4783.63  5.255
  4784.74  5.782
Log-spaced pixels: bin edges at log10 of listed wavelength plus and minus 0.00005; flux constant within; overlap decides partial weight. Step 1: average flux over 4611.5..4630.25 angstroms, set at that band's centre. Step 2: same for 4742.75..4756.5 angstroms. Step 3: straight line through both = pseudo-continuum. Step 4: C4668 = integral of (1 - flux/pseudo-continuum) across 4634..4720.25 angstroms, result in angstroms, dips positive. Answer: -3.1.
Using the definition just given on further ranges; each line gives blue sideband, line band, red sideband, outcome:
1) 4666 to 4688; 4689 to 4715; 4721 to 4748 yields 1.2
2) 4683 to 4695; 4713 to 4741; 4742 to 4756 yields 1.0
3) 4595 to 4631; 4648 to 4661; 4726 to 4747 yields -1.1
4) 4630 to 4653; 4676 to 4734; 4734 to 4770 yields -1.3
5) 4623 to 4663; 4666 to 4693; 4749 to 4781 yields -2.0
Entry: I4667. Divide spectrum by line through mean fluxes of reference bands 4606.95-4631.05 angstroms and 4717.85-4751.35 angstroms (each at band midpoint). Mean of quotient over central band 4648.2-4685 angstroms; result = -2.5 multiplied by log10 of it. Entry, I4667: -0.11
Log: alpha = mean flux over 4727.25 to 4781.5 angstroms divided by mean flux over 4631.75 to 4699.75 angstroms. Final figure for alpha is 0.79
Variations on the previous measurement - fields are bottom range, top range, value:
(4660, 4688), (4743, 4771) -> 0.76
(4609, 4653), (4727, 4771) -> 0.79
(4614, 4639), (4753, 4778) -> 0.73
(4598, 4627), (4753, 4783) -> 0.80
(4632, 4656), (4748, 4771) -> 0.78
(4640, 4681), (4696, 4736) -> 0.85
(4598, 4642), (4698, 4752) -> 0.83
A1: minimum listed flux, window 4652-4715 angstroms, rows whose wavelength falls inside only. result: 5.389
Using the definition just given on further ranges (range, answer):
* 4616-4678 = 6.039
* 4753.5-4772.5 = 4.361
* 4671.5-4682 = 6.168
